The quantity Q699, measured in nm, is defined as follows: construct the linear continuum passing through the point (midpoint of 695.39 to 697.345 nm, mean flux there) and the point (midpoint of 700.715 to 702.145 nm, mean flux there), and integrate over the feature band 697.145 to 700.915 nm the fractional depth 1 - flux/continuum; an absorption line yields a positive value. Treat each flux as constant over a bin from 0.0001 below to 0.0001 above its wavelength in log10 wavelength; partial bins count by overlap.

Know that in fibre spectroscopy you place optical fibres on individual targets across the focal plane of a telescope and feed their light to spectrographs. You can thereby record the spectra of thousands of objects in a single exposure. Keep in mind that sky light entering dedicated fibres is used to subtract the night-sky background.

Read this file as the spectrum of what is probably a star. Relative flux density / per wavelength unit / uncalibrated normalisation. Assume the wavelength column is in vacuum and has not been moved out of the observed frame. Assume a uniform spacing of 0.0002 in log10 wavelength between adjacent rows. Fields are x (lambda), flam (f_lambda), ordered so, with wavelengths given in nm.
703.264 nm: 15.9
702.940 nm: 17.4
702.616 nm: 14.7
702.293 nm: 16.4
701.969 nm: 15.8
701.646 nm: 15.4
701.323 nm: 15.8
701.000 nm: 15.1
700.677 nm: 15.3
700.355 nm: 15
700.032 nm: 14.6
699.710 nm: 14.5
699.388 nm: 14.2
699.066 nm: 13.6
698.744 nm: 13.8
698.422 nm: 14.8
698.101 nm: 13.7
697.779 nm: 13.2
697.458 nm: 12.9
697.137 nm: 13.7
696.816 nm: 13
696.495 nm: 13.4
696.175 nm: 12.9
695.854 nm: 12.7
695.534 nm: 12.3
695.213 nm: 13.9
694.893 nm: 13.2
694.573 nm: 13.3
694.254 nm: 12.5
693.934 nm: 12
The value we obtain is 0.05 nm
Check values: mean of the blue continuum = 13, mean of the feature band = 14.1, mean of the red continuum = 15.5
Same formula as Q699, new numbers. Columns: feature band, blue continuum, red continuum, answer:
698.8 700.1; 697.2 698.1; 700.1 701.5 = 0.02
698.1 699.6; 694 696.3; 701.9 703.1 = 0.05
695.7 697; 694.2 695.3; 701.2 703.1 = 0.08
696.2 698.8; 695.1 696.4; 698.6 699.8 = -0.01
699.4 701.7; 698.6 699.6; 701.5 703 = -0.04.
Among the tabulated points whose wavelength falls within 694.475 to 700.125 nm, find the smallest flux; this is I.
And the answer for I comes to 12.3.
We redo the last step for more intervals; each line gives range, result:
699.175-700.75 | 14.2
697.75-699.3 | 13.2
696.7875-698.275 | 12.9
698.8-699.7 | 13.6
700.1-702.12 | 15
